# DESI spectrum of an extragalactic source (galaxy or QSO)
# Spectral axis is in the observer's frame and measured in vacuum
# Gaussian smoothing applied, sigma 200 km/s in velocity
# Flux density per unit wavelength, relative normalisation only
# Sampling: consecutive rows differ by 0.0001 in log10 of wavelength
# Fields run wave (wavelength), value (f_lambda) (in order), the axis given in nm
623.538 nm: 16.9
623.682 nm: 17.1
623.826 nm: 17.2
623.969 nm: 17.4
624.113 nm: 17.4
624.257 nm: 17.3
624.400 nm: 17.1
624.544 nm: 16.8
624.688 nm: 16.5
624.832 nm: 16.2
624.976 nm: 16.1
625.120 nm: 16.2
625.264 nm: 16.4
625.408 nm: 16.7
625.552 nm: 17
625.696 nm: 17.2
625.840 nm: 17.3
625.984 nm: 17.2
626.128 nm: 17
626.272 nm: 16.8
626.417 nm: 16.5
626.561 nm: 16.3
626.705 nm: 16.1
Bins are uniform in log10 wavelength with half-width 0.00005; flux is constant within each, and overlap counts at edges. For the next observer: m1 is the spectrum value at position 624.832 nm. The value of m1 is 16.2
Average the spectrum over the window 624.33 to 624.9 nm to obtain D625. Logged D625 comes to 16.6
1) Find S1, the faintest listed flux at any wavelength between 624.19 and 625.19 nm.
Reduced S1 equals 16.1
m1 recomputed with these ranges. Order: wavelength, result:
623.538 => 16.9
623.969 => 17.4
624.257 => 17.3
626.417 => 16.5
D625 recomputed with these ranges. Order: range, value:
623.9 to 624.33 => 17.4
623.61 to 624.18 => 17.3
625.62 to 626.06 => 17.2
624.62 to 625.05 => 16.3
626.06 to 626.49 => 16.8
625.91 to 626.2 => 17.1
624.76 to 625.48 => 16.3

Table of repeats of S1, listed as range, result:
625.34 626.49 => 16.5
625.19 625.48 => 16.4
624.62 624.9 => 16.2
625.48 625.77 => 17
